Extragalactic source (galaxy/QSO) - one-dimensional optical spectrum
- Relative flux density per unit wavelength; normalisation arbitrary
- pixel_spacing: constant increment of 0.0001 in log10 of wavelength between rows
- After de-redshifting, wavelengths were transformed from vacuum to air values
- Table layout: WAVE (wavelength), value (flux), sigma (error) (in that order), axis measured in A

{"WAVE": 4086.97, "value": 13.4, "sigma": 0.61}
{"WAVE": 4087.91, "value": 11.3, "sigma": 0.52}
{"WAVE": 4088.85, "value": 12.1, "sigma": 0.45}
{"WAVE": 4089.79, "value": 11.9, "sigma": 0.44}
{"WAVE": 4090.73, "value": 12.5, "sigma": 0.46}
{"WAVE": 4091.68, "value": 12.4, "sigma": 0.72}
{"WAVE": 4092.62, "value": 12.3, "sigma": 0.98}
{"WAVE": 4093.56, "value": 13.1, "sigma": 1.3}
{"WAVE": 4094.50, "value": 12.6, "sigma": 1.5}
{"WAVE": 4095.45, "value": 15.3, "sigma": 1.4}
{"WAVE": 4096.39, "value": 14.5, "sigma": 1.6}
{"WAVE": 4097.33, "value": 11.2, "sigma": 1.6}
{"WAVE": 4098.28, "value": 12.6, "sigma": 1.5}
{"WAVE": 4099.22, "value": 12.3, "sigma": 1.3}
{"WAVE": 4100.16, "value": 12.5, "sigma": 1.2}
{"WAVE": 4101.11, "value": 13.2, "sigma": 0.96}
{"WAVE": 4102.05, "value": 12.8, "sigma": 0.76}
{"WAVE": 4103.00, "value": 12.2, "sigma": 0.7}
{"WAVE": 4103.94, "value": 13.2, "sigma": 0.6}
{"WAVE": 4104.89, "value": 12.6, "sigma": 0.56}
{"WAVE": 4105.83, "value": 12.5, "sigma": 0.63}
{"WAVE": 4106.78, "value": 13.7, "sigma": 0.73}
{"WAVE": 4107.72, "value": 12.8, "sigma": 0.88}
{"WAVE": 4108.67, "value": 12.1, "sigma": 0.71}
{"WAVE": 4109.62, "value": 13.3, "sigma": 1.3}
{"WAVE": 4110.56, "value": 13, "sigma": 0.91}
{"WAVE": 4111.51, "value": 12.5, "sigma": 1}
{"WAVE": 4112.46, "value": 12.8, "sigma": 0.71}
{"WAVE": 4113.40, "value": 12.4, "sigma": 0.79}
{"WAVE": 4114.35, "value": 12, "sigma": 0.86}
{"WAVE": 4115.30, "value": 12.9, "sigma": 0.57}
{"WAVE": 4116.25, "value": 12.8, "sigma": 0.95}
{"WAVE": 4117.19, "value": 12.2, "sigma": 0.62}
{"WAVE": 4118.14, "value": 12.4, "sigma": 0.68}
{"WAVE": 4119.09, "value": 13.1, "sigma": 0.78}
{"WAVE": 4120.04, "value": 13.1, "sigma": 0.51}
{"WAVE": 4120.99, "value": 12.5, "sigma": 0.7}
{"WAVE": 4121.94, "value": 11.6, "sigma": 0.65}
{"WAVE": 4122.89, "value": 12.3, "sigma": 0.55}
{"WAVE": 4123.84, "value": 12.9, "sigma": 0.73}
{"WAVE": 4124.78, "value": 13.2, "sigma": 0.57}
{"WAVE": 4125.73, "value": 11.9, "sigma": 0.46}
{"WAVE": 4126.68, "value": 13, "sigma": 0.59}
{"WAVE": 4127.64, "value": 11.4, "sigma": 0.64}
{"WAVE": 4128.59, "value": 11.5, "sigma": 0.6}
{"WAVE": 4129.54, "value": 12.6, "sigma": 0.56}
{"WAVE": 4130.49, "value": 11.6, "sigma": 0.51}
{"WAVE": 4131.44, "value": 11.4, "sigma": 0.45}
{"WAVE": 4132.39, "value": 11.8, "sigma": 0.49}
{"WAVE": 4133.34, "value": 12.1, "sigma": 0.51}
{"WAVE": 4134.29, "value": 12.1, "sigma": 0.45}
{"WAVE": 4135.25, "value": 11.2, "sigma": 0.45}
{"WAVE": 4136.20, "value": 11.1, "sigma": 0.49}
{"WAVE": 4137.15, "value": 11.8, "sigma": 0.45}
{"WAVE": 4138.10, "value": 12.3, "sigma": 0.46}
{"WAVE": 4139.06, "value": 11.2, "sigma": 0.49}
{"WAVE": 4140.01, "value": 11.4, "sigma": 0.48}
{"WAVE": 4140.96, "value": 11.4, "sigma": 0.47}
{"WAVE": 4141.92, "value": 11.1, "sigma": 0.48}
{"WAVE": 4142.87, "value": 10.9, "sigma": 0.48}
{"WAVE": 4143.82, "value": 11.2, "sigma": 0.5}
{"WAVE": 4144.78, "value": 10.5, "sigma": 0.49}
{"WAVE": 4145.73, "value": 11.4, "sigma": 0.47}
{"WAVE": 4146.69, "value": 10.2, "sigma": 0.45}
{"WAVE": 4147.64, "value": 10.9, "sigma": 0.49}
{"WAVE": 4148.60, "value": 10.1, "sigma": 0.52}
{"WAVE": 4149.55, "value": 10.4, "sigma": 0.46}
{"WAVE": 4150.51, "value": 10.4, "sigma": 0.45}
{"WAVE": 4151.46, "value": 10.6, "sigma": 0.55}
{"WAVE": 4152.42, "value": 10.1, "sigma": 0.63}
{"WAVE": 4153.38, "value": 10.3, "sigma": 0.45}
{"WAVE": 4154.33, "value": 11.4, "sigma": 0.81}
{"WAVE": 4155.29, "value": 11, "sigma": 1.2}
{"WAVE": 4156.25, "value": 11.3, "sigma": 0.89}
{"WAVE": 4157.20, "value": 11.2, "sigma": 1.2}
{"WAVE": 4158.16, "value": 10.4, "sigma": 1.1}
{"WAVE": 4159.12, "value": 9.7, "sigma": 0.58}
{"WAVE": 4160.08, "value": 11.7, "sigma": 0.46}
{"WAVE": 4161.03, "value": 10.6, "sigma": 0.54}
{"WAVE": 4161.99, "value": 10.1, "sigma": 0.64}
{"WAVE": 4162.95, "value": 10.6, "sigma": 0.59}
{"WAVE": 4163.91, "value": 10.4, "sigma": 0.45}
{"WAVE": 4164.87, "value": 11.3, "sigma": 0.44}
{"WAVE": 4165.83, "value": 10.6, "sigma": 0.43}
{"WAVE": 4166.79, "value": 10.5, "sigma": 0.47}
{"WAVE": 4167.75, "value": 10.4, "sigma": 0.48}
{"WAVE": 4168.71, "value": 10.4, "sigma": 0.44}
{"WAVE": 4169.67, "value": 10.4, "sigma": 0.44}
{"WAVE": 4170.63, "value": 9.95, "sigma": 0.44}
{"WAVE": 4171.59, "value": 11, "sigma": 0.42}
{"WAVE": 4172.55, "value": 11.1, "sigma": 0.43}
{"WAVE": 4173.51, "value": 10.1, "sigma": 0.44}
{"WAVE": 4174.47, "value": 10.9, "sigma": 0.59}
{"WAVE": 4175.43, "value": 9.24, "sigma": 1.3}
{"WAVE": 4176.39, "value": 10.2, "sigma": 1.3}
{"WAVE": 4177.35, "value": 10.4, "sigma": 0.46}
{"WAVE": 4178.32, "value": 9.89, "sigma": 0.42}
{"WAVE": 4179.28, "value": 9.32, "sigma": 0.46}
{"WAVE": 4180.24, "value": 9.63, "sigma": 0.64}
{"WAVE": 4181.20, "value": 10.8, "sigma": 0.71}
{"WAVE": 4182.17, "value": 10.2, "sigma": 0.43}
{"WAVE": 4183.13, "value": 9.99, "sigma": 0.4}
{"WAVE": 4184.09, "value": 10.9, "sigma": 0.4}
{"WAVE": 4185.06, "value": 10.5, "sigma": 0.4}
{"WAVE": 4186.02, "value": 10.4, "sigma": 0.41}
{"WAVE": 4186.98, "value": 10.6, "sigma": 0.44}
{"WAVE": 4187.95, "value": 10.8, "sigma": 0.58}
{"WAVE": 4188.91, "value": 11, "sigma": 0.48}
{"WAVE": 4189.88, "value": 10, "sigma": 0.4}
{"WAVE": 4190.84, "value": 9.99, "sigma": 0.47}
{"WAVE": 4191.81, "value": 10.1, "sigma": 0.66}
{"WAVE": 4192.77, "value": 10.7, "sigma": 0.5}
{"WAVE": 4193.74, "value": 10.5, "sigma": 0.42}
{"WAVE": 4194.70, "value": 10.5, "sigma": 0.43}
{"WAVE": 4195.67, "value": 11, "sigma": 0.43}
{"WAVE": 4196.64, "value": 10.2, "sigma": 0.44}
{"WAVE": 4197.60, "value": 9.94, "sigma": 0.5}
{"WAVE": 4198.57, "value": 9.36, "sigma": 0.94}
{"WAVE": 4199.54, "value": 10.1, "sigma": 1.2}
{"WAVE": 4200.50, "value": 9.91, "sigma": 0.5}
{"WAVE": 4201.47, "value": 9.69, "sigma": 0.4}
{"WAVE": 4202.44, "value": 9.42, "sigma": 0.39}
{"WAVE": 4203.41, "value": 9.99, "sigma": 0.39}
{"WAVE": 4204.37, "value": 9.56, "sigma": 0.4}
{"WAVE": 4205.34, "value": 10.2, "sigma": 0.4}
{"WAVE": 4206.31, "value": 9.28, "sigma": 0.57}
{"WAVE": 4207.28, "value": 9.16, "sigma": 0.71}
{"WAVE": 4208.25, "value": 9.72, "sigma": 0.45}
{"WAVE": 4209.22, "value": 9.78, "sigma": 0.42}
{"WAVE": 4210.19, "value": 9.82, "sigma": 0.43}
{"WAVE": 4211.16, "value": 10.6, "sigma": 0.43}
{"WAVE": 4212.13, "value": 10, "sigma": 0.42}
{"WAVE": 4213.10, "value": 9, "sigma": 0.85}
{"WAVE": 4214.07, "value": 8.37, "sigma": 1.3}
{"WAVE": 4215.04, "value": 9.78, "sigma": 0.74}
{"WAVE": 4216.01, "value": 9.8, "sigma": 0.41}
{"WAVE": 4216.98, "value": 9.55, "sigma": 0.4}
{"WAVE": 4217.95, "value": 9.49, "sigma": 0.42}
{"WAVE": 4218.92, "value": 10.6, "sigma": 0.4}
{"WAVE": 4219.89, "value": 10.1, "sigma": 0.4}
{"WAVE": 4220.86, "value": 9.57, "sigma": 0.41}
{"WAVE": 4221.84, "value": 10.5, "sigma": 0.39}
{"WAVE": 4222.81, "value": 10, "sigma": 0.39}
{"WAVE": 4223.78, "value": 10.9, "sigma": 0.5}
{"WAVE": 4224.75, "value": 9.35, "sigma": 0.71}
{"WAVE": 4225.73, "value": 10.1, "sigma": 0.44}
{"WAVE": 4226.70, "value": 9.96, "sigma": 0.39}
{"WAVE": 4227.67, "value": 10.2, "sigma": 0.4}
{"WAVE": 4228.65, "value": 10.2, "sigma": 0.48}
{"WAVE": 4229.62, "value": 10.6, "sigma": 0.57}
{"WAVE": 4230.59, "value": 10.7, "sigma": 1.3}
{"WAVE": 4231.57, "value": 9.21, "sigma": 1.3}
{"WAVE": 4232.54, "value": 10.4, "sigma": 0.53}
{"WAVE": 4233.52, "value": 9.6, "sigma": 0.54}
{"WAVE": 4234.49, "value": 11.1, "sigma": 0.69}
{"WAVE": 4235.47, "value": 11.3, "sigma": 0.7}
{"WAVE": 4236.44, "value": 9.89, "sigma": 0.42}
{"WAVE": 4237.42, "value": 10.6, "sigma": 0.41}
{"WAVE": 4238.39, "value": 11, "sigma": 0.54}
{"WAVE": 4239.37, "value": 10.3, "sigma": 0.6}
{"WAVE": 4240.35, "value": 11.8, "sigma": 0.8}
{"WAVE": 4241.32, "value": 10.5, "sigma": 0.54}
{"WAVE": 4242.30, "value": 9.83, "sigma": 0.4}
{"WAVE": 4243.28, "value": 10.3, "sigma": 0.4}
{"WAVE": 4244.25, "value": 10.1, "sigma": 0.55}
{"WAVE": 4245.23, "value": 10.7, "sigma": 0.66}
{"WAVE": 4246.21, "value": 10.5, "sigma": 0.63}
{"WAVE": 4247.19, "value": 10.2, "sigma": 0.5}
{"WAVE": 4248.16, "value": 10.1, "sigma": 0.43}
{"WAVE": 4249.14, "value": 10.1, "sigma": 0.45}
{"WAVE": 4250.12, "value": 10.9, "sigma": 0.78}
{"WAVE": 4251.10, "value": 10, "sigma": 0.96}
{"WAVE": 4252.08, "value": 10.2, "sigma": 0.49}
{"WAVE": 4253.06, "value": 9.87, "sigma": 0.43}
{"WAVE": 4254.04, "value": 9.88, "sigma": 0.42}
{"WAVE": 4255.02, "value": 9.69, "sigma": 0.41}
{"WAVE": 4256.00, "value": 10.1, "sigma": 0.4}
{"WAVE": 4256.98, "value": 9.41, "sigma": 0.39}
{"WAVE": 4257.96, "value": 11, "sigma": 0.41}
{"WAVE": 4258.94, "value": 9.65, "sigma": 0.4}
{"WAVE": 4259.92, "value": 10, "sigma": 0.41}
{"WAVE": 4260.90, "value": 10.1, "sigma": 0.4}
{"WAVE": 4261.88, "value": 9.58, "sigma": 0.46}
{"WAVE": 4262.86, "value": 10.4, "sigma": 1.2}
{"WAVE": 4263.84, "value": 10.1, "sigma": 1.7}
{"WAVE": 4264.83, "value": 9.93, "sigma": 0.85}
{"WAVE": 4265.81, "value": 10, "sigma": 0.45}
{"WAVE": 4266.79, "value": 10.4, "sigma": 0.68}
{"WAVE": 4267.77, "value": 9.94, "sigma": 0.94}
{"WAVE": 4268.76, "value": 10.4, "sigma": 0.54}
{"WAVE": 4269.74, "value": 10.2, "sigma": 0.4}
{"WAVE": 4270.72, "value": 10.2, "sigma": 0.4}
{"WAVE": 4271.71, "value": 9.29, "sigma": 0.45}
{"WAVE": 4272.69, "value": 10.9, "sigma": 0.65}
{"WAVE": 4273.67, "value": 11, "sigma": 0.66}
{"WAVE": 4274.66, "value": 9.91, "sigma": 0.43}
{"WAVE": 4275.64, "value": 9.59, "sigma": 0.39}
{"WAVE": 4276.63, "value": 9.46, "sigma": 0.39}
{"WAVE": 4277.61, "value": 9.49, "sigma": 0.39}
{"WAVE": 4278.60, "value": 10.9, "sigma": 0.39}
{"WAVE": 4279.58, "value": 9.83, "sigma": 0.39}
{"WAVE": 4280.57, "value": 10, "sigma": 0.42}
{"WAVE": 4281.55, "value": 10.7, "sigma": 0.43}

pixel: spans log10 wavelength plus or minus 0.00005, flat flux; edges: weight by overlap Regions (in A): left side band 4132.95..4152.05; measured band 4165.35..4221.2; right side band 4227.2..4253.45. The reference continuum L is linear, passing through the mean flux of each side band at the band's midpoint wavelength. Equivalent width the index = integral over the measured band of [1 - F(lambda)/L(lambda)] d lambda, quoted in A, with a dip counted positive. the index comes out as 3.3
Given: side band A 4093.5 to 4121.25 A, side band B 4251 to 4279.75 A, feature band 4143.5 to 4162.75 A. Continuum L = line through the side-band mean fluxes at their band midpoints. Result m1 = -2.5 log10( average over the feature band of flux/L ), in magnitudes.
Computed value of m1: 0.13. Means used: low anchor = 12.8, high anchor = 10.1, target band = 10.7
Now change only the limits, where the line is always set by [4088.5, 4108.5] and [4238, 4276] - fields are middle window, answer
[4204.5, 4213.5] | 0.13 mag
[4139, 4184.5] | 0.11 mag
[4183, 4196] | 0.08 mag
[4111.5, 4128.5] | 0.00 mag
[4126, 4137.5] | 0.04 mag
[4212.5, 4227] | 0.11 mag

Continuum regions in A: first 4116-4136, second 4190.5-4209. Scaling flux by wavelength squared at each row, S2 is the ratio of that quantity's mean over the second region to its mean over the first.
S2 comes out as 0.85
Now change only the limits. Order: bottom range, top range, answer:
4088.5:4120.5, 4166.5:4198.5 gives 0.84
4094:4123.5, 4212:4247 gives 0.85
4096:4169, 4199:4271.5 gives 0.90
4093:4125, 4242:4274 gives 0.85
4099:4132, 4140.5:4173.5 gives 0.87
